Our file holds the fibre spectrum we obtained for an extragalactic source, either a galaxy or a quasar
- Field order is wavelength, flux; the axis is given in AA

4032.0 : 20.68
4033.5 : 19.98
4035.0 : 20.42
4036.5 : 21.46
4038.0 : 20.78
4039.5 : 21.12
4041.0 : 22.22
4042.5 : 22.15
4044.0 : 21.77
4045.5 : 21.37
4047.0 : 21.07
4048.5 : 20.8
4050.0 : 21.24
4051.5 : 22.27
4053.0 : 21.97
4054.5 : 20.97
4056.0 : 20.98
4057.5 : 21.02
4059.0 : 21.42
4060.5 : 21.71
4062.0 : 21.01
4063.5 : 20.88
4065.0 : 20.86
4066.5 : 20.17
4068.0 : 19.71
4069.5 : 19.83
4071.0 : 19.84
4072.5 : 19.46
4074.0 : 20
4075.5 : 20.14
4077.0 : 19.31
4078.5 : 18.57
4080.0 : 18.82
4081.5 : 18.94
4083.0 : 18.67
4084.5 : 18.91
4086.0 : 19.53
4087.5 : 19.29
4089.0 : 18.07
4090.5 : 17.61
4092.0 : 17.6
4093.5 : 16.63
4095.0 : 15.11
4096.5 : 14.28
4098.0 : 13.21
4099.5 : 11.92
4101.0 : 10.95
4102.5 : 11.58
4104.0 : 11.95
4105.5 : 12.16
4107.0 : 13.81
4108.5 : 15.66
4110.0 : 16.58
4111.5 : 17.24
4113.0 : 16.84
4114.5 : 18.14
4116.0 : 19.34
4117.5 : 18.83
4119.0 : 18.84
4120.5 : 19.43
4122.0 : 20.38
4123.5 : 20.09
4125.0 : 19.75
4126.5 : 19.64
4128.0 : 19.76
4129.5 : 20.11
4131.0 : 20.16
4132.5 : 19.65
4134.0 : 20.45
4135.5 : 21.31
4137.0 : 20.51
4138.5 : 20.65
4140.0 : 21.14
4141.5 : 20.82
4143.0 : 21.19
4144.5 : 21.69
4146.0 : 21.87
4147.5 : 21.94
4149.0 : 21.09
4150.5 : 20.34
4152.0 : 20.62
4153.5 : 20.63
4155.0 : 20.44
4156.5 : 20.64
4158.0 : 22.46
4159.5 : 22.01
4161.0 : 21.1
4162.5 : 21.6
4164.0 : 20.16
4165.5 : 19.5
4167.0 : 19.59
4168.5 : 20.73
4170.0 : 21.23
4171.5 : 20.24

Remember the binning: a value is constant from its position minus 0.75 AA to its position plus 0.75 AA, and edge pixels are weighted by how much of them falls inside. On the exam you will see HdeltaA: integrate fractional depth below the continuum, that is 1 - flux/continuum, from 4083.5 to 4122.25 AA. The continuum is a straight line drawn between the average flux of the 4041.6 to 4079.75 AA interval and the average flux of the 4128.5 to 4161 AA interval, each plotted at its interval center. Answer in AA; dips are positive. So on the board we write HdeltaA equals 8.5 AA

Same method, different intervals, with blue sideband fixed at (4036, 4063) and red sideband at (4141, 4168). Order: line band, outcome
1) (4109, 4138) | 2.5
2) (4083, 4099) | 3.2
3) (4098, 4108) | 4.2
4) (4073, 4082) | 0.8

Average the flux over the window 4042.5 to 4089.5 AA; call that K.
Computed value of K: 20.3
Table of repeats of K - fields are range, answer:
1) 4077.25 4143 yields 17.8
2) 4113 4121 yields 18.7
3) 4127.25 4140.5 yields 20.4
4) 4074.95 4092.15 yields 18.8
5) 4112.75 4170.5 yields 20.4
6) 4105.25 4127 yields 17.9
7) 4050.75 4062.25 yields 21.4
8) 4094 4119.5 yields 15.1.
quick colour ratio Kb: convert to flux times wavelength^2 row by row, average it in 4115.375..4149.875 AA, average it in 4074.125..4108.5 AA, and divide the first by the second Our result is 1.28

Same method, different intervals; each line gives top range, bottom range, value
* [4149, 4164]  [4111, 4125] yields 1.14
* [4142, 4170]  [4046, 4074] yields 1.06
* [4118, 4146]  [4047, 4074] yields 1.01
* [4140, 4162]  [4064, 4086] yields 1.13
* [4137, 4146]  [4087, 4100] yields 1.35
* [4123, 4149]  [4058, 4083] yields 1.07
